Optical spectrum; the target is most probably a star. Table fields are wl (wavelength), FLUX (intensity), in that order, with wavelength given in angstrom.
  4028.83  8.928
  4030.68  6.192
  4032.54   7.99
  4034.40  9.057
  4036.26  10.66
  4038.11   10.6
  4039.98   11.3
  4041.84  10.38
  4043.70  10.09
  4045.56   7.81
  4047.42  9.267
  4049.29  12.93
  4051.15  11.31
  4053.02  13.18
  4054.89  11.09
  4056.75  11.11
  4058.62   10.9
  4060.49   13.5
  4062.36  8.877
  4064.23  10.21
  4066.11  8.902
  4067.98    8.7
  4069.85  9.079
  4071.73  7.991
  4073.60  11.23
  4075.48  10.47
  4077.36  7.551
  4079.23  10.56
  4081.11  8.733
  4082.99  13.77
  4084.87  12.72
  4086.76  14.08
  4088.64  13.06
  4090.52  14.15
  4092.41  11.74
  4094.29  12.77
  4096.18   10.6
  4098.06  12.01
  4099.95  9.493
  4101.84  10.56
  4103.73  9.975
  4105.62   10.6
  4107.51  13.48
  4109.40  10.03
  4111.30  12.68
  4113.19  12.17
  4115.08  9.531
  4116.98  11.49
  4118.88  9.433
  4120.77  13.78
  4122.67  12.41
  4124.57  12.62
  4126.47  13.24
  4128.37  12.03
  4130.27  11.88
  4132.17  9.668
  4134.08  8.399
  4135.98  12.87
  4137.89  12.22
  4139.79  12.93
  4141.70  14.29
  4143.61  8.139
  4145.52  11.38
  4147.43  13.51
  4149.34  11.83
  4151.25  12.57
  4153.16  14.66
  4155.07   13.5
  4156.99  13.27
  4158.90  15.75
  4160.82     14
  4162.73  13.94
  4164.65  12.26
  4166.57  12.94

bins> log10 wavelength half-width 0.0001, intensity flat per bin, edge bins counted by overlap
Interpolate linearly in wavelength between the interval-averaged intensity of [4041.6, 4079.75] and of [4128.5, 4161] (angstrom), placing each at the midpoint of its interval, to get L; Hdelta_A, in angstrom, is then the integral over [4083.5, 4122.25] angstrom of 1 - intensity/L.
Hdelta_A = -1.6 angstrom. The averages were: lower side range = 10.2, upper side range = 12.4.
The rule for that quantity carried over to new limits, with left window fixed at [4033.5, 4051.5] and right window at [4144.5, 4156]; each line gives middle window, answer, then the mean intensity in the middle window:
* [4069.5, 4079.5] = 1.5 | 9.43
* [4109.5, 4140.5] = 1.6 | 11.7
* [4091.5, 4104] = 0.6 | 11.1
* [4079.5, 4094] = -1.5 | 12.5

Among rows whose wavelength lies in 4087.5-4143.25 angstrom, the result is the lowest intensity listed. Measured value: 8.399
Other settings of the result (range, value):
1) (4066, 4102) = 7.551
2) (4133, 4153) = 8.139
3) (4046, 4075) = 7.991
